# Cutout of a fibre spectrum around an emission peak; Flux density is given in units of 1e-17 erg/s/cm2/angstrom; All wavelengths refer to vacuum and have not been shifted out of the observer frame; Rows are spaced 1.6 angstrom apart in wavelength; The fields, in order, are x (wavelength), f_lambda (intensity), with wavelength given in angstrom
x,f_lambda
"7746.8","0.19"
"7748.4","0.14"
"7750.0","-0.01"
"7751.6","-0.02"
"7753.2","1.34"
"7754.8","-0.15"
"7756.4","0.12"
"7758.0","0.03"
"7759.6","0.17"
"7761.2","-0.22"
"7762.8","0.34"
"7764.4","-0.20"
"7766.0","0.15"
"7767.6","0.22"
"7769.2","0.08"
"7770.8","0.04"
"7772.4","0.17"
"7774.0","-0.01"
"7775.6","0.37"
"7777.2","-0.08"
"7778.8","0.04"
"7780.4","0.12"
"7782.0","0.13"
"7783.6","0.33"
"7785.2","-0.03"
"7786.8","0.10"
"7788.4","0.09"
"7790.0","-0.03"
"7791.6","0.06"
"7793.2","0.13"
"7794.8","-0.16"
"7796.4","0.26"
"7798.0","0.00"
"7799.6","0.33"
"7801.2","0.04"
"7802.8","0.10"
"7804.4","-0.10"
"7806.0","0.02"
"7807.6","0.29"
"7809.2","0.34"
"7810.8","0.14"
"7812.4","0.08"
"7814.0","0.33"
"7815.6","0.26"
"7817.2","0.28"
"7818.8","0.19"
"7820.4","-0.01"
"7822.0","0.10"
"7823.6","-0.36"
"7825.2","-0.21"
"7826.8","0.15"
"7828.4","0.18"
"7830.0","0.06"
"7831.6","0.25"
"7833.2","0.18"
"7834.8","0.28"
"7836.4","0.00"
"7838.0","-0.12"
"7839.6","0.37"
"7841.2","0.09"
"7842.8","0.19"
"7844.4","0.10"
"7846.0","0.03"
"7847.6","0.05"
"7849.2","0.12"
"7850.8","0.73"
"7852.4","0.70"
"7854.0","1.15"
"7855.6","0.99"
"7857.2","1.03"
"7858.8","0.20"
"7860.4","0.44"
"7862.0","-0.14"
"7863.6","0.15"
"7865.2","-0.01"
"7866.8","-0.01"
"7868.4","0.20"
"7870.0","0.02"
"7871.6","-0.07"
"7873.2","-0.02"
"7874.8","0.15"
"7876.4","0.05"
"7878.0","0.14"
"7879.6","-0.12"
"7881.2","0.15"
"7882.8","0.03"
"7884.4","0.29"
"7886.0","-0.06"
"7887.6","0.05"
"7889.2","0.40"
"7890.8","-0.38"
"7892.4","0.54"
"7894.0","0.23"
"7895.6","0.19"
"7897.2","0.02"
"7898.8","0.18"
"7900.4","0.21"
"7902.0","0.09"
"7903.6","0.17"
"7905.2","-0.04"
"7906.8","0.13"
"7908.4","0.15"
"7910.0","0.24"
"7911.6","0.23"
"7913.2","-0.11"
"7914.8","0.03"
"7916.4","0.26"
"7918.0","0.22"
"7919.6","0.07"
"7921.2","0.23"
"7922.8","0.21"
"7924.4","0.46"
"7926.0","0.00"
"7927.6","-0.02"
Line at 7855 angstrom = H-gamma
